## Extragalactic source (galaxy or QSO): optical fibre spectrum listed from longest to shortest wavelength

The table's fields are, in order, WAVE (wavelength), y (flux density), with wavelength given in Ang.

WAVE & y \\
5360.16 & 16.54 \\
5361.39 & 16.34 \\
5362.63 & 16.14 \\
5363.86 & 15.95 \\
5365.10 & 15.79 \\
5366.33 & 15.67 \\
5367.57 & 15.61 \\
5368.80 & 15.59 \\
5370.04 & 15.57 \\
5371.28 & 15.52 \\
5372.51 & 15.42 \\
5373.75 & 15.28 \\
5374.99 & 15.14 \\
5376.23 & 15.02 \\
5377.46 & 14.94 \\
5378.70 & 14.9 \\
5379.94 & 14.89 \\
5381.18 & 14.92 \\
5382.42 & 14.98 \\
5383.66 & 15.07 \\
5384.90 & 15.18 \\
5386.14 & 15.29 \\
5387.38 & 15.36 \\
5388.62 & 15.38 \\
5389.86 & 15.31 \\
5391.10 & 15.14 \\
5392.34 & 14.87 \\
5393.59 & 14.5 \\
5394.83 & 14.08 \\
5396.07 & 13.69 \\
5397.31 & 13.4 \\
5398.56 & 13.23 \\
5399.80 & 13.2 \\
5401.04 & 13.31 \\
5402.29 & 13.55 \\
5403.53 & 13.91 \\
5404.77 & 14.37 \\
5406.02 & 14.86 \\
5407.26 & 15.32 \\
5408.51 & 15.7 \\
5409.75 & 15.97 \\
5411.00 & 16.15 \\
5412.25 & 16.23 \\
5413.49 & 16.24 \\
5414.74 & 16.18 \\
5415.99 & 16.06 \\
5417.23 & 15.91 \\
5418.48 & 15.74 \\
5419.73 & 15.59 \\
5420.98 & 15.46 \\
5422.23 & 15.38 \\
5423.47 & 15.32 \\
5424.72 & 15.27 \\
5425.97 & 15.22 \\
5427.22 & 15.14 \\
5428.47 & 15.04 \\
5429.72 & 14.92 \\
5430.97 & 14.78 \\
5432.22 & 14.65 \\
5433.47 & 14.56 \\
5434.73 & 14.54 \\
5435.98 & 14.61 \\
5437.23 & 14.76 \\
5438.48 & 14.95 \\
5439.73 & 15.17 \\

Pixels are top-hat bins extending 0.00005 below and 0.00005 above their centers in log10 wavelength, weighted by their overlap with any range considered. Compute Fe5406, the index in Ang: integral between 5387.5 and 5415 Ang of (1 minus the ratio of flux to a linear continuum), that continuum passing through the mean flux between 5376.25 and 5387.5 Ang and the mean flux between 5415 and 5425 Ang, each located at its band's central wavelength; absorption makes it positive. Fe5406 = 1.1 Ang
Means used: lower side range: 15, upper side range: 15.6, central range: 14.7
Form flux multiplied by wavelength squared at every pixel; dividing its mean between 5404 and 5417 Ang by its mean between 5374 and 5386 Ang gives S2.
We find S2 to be 1.1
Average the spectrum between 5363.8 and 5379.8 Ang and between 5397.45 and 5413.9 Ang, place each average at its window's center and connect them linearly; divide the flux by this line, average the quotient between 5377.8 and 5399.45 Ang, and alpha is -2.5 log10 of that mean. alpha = 0.03 mag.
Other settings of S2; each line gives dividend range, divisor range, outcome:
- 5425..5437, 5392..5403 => 1.09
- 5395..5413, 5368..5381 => 0.96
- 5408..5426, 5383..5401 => 1.10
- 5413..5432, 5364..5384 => 1.03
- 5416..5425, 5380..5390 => 1.04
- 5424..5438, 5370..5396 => 1.01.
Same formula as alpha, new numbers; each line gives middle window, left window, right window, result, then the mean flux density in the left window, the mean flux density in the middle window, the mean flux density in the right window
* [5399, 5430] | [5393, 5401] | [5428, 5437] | -0.07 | 13.7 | 15.2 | 14.7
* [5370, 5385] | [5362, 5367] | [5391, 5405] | 0.00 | 15.9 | 15.1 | 13.9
